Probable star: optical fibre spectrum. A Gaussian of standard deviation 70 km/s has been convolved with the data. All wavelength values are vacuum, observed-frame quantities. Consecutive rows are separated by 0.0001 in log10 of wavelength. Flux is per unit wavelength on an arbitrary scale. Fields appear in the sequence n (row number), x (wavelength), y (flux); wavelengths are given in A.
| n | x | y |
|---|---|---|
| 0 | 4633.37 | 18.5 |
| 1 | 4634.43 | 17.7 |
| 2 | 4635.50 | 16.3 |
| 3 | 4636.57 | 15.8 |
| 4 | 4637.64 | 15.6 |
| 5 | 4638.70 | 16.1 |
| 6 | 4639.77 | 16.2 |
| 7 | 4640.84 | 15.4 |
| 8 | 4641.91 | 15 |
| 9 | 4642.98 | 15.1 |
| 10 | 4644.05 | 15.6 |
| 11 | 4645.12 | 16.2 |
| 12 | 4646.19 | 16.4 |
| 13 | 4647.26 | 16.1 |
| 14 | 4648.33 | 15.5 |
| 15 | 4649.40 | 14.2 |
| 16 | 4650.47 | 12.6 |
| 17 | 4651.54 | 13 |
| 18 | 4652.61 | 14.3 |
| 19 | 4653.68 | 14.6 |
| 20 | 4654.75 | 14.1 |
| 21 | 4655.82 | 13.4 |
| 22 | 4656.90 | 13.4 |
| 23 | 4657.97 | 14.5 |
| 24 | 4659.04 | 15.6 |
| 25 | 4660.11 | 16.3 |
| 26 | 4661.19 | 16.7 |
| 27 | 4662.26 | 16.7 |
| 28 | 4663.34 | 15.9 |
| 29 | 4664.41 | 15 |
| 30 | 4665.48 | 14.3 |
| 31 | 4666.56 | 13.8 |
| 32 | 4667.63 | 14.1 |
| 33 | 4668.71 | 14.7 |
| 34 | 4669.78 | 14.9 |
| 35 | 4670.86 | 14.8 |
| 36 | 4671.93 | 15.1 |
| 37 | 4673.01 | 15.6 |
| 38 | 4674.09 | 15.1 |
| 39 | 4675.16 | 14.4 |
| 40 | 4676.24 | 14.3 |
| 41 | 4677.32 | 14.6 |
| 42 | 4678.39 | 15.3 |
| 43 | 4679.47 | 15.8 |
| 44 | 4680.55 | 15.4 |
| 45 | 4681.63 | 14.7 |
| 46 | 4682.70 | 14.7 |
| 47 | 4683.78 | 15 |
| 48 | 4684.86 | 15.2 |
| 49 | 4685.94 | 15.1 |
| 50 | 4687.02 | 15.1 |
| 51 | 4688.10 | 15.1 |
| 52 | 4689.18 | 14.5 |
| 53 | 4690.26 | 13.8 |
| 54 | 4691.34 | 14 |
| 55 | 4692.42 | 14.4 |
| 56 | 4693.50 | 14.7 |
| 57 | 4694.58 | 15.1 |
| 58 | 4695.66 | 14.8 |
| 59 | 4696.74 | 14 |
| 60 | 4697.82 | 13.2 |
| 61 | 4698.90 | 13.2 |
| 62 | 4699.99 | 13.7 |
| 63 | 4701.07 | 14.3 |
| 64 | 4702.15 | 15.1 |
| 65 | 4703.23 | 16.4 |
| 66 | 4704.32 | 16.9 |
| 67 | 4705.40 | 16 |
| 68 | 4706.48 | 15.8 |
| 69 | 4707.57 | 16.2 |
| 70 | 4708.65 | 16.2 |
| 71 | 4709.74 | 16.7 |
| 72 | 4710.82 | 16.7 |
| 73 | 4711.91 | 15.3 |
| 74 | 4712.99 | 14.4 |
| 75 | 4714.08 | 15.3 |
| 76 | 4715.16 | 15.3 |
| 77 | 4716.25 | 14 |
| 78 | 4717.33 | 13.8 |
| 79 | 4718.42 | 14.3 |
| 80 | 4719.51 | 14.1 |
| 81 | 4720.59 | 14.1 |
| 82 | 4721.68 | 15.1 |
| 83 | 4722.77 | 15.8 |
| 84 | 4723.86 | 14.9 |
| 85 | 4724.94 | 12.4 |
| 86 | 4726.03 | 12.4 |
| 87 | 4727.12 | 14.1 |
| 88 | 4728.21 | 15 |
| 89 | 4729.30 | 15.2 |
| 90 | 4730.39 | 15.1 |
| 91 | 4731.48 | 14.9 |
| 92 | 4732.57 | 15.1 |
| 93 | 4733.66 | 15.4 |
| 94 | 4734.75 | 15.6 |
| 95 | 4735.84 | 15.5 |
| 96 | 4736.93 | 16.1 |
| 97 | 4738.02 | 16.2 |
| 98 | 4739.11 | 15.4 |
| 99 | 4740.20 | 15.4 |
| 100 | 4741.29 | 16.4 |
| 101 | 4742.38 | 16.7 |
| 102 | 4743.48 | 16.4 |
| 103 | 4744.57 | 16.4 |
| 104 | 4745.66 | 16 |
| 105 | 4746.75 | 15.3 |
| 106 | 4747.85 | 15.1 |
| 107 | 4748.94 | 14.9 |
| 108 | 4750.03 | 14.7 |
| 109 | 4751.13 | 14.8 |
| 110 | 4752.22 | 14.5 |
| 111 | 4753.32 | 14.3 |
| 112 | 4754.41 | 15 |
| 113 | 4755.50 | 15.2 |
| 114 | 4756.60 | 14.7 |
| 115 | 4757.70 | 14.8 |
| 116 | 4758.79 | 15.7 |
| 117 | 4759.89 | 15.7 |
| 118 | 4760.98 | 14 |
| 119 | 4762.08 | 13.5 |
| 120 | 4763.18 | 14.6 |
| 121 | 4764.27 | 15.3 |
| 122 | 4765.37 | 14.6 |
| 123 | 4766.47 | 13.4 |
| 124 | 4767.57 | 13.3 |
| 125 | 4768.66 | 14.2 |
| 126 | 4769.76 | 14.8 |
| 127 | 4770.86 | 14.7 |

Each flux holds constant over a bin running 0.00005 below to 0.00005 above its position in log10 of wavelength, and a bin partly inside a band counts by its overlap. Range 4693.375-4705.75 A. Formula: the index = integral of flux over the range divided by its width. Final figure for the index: 14.8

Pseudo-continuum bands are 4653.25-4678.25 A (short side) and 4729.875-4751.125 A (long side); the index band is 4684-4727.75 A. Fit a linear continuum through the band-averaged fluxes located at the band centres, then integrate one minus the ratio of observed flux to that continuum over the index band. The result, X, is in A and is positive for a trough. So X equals 1.3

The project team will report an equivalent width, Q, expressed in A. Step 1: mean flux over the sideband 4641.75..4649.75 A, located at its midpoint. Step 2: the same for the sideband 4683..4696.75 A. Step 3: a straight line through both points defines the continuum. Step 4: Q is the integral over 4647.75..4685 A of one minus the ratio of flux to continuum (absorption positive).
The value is 0.9 A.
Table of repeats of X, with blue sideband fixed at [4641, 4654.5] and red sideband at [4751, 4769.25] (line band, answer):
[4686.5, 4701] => 0.5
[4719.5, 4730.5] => 0.2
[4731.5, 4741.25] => -0.6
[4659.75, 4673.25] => -0.3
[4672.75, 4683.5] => -0.1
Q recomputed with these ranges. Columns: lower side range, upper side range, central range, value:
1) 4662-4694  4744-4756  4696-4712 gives -0.38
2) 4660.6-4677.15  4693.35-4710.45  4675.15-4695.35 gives 0.38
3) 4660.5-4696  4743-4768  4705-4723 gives -0.38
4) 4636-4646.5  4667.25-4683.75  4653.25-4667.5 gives 0.32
